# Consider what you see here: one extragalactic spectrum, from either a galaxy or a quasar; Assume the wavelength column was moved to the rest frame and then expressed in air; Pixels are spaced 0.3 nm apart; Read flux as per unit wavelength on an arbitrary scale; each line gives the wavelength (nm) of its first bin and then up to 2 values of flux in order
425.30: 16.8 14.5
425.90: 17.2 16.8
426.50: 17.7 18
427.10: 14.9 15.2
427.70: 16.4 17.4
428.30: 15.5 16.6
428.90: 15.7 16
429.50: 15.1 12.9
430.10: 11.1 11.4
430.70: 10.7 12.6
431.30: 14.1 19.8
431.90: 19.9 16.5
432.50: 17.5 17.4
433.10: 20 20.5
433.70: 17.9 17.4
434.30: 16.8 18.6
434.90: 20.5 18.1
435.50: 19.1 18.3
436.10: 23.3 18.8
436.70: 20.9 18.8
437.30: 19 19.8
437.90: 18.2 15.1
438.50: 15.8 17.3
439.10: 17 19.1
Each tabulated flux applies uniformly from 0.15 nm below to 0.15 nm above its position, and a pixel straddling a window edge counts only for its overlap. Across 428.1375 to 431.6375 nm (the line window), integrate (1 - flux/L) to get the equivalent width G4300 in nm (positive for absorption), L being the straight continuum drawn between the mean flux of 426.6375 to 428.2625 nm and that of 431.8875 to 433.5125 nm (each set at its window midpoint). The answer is 0.64 nm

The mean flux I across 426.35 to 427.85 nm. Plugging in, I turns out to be 16.4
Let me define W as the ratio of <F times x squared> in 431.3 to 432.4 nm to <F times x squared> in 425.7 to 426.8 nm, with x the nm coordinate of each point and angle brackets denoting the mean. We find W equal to 1.08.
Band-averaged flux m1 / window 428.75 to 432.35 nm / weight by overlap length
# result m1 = 14.6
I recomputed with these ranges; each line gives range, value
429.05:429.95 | 14.7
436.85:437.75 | 19.2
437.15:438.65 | 17.6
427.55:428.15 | 16.9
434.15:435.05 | 18.6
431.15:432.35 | 17.6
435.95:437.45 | 20.2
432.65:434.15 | 18.6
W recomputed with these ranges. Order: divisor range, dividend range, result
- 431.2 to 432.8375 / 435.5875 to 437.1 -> 1.16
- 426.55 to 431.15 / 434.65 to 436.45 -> 1.38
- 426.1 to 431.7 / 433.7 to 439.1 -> 1.27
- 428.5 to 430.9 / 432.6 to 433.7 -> 1.42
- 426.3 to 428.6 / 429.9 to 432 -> 0.87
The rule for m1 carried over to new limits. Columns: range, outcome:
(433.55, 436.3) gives 18.9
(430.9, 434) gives 17.7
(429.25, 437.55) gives 17.3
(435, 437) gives 19.7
